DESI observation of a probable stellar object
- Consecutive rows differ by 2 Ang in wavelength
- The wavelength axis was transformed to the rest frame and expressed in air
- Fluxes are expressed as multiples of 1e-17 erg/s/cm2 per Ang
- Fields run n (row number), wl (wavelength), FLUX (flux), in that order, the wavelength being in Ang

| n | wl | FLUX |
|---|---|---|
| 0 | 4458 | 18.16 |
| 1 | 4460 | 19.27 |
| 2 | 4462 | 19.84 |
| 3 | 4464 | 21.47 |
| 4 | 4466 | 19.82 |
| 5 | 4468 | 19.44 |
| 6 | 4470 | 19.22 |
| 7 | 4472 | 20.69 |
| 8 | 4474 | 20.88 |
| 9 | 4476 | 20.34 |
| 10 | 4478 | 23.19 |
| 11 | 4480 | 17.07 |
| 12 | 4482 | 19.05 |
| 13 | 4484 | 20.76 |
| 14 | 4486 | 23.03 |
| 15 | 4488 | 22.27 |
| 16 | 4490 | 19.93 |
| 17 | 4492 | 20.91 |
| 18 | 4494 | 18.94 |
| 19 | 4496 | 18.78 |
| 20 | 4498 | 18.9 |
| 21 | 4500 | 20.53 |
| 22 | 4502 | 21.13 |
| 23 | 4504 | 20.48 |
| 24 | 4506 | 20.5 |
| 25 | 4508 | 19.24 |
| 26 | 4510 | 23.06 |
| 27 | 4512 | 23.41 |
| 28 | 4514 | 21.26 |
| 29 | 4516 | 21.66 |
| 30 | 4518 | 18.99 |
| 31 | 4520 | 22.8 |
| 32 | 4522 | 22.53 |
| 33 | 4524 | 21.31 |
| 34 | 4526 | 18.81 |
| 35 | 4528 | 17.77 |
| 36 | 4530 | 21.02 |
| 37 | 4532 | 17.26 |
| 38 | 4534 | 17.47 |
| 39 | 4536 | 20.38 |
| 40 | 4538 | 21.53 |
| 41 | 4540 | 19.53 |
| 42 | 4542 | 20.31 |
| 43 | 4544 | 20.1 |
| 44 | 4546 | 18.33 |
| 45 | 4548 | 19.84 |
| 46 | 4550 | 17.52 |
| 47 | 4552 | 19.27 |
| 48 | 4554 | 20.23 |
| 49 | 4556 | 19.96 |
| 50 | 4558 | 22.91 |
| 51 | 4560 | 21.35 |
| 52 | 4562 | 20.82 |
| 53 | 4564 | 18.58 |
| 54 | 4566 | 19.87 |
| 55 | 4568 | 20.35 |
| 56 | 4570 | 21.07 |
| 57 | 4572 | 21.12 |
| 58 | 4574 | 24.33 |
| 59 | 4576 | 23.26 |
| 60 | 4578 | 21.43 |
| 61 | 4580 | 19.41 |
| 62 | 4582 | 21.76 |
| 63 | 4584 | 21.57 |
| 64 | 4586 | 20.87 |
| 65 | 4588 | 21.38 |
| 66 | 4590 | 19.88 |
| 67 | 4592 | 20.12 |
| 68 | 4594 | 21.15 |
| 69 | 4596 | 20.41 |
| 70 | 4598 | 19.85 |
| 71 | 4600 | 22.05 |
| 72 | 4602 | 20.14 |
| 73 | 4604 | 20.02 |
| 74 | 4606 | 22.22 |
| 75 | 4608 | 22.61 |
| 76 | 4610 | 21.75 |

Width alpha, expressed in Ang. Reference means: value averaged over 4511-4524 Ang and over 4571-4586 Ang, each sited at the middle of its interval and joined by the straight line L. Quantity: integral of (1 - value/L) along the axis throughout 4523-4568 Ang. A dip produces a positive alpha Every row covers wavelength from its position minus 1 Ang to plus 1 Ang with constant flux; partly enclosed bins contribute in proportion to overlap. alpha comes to 4.2 Ang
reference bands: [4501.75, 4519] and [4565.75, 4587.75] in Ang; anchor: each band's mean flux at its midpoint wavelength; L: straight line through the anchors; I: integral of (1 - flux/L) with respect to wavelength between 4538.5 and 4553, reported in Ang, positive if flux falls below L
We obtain 1.30 Ang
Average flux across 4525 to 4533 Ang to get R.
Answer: 18.7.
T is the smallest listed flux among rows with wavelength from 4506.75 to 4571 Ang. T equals 17.26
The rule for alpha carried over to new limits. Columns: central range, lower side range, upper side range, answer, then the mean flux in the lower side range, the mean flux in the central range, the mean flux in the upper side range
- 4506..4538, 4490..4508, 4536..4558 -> -0.9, 20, 20.5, 19.8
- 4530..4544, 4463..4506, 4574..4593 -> 0.8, 20.3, 19.6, 21.2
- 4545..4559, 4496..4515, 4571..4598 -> 0.9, 20.8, 19.7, 21.2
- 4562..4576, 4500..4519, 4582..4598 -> -0.1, 21.1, 21.1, 20.8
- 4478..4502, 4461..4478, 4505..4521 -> 0.8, 20.4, 20.2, 21.4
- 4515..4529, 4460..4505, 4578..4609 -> 0.0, 20.3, 20.6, 20.9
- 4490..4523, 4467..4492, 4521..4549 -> -1.1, 20.5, 20.8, 19.7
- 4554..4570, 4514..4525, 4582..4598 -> 0.4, 21.4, 20.6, 20.8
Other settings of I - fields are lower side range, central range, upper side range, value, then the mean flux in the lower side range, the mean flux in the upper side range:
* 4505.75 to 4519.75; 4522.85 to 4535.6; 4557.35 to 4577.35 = 1.3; 21.3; 21.3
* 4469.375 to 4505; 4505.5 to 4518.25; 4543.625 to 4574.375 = -0.6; 20.4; 20.3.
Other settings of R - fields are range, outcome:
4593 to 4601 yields 20.9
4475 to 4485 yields 20.1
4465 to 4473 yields 19.8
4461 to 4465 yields 20.7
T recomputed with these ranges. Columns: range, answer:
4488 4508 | 18.78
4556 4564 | 18.58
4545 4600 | 17.52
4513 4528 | 17.77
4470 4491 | 17.07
